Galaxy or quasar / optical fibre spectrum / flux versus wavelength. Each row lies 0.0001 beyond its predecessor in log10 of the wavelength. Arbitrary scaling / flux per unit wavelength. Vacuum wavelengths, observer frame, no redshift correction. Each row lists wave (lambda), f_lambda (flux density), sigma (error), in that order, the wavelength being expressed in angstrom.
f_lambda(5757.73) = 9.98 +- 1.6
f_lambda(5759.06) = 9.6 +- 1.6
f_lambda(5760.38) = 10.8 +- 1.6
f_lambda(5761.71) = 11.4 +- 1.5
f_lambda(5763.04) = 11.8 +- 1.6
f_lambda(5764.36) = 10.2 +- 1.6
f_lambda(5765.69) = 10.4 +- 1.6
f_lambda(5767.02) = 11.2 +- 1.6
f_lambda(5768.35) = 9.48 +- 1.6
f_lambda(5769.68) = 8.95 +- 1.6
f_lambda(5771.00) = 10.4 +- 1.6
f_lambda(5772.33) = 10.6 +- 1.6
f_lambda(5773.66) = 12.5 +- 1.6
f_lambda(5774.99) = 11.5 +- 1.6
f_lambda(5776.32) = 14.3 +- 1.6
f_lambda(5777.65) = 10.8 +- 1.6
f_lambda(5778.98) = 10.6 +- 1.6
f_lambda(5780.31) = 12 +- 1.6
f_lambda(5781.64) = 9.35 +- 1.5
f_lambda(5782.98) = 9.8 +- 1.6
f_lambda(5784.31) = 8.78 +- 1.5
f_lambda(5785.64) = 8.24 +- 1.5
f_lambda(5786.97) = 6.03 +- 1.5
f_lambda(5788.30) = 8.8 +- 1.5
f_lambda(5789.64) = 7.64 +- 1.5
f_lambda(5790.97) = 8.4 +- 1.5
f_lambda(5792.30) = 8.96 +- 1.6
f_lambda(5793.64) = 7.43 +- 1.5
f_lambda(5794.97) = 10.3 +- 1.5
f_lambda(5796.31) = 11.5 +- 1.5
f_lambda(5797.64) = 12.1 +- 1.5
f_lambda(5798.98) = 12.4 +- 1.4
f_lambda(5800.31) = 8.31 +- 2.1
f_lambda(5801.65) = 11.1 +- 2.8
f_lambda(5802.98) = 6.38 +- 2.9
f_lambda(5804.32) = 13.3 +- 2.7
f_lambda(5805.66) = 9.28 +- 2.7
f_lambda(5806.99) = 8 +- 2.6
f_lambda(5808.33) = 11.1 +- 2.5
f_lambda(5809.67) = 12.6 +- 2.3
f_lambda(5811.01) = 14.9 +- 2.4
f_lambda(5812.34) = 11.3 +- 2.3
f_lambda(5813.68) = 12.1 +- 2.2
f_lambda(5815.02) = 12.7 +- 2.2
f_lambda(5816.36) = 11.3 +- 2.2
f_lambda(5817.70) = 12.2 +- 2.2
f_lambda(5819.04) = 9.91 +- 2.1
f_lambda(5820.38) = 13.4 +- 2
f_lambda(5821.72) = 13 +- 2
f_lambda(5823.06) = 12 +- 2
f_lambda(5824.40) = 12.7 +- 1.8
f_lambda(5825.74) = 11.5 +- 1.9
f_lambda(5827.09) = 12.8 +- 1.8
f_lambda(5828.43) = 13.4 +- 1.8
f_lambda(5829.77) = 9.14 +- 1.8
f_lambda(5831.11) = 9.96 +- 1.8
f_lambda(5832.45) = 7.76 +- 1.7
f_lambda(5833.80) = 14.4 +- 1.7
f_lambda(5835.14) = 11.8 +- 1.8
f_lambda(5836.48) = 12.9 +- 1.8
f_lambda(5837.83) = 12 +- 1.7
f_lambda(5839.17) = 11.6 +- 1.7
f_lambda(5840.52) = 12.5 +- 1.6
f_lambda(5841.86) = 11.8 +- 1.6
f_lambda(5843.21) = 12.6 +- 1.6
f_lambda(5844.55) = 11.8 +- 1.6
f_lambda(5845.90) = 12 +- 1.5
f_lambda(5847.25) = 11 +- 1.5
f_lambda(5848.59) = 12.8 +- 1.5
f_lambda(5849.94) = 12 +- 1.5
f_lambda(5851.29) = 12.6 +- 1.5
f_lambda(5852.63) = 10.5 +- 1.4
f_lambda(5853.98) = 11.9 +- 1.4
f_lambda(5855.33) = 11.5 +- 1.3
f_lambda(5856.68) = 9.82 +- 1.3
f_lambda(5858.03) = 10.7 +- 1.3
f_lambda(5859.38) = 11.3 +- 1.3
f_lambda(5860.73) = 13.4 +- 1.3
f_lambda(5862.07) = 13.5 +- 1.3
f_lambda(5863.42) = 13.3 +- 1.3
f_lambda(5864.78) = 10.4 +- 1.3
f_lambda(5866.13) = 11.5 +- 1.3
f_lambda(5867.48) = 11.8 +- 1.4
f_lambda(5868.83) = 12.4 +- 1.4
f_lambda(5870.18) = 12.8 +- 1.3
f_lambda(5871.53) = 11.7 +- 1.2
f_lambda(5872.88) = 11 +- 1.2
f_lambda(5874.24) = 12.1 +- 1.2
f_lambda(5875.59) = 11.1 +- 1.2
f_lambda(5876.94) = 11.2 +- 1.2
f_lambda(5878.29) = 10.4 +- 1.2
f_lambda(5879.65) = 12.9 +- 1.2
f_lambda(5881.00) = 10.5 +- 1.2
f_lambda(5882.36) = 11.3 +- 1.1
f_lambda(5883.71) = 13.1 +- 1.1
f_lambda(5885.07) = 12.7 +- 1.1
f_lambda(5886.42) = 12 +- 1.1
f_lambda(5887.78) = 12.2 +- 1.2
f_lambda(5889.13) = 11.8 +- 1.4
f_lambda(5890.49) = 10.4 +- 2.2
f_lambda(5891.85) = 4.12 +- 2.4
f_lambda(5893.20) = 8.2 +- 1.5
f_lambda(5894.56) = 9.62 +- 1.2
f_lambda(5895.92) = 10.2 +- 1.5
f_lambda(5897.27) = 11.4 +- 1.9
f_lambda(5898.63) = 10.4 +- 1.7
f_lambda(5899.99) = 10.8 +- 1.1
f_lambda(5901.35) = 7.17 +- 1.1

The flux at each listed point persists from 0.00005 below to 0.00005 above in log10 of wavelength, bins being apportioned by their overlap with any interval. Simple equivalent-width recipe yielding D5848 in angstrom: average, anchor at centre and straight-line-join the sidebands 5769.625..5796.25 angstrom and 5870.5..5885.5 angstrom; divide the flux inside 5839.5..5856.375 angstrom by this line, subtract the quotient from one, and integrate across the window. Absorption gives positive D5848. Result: -1.2 angstrom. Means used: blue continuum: 9.83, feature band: 11.9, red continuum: 11.6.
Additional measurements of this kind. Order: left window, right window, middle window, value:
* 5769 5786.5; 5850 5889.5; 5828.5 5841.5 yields -0.15 angstrom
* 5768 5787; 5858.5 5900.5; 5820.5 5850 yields -2.78 angstrom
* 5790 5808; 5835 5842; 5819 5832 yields -0.51 angstrom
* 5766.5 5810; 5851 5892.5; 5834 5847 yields -1.45 angstrom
